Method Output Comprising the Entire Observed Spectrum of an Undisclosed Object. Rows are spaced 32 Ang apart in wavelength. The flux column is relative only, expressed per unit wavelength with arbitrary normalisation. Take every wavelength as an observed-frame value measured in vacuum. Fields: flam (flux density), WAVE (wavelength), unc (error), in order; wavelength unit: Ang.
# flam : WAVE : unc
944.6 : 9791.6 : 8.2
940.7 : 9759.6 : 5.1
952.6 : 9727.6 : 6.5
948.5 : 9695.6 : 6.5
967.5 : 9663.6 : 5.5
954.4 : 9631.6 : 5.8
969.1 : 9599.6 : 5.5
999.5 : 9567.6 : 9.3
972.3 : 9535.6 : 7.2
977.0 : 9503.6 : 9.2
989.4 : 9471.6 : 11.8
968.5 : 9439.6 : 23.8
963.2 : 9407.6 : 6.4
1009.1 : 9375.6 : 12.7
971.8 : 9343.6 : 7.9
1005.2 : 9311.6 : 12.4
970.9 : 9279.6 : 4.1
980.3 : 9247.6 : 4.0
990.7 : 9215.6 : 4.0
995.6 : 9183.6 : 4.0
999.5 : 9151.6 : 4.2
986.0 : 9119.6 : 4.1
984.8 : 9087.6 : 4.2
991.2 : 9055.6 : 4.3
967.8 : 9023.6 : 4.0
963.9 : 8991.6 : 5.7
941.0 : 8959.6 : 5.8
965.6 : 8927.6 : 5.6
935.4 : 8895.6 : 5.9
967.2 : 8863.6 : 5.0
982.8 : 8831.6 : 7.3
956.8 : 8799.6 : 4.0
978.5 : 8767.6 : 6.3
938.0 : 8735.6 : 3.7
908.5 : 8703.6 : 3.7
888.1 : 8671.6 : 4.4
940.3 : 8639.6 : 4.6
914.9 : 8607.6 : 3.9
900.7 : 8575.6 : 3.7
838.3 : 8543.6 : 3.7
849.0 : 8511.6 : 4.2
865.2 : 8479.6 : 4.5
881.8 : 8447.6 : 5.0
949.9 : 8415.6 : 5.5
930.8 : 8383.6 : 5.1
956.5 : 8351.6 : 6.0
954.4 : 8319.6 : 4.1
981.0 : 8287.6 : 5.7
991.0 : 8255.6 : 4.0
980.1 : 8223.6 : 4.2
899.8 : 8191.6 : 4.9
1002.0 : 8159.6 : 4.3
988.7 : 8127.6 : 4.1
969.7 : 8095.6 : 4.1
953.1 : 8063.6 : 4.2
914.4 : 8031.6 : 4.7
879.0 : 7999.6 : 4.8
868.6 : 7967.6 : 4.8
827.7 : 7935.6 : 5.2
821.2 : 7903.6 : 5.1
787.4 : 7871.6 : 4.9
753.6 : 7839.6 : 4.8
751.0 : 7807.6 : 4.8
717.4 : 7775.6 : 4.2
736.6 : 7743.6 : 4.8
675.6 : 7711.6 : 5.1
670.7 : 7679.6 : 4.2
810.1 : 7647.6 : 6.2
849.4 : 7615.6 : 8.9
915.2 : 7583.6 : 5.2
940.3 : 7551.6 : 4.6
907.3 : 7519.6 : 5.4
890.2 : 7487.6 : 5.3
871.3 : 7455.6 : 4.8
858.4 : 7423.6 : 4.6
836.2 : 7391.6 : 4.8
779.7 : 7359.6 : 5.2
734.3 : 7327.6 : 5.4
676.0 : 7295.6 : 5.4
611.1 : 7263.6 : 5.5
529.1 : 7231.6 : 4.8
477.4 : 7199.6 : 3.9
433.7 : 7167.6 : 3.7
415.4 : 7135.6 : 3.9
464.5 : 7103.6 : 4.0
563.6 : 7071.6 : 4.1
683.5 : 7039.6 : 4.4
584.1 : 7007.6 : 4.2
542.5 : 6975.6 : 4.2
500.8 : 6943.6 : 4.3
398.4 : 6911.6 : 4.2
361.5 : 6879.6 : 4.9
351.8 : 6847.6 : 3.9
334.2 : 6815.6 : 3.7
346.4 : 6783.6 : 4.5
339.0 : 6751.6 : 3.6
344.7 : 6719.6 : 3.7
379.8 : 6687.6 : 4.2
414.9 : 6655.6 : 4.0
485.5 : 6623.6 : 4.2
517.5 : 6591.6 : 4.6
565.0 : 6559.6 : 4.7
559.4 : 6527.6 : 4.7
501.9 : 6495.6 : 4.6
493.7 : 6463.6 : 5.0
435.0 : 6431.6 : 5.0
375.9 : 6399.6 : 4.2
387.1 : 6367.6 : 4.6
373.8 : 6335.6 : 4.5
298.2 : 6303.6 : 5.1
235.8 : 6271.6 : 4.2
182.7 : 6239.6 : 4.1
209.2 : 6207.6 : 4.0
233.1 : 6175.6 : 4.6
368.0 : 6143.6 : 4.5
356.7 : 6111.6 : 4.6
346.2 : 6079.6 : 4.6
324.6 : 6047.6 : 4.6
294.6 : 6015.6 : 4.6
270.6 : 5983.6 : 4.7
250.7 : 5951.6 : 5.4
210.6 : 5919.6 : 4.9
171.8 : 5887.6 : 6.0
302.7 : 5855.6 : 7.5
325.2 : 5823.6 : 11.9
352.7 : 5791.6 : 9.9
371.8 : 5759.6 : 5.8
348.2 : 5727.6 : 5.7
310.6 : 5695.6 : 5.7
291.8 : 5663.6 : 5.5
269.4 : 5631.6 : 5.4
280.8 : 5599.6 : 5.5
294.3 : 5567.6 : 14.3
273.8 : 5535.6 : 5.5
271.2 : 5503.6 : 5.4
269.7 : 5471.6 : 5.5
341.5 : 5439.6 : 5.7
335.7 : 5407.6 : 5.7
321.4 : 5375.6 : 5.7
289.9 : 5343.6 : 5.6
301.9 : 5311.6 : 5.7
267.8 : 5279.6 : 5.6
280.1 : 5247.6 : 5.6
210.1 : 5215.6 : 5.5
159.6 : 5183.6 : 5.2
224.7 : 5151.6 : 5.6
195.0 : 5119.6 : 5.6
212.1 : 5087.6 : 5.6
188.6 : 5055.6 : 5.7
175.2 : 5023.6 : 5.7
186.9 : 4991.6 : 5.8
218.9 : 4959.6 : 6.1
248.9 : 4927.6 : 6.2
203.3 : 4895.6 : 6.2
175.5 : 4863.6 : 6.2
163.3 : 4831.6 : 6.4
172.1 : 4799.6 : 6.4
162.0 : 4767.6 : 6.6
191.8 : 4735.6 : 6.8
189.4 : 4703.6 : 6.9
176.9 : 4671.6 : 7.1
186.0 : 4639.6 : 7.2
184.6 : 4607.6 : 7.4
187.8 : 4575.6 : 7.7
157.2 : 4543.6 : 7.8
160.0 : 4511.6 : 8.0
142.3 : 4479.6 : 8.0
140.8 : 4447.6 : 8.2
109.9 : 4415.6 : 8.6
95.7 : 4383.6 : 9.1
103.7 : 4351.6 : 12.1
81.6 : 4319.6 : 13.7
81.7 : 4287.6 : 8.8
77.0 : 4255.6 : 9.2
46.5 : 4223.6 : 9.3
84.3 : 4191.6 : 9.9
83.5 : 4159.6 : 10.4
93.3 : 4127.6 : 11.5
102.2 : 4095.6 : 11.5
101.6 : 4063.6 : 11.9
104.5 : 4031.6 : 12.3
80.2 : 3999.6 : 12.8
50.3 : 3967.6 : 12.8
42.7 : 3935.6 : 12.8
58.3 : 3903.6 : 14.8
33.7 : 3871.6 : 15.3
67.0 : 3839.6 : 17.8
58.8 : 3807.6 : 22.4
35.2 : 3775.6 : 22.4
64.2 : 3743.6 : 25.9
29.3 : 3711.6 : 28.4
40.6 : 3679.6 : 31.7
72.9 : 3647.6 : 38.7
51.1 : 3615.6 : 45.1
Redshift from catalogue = 0.001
